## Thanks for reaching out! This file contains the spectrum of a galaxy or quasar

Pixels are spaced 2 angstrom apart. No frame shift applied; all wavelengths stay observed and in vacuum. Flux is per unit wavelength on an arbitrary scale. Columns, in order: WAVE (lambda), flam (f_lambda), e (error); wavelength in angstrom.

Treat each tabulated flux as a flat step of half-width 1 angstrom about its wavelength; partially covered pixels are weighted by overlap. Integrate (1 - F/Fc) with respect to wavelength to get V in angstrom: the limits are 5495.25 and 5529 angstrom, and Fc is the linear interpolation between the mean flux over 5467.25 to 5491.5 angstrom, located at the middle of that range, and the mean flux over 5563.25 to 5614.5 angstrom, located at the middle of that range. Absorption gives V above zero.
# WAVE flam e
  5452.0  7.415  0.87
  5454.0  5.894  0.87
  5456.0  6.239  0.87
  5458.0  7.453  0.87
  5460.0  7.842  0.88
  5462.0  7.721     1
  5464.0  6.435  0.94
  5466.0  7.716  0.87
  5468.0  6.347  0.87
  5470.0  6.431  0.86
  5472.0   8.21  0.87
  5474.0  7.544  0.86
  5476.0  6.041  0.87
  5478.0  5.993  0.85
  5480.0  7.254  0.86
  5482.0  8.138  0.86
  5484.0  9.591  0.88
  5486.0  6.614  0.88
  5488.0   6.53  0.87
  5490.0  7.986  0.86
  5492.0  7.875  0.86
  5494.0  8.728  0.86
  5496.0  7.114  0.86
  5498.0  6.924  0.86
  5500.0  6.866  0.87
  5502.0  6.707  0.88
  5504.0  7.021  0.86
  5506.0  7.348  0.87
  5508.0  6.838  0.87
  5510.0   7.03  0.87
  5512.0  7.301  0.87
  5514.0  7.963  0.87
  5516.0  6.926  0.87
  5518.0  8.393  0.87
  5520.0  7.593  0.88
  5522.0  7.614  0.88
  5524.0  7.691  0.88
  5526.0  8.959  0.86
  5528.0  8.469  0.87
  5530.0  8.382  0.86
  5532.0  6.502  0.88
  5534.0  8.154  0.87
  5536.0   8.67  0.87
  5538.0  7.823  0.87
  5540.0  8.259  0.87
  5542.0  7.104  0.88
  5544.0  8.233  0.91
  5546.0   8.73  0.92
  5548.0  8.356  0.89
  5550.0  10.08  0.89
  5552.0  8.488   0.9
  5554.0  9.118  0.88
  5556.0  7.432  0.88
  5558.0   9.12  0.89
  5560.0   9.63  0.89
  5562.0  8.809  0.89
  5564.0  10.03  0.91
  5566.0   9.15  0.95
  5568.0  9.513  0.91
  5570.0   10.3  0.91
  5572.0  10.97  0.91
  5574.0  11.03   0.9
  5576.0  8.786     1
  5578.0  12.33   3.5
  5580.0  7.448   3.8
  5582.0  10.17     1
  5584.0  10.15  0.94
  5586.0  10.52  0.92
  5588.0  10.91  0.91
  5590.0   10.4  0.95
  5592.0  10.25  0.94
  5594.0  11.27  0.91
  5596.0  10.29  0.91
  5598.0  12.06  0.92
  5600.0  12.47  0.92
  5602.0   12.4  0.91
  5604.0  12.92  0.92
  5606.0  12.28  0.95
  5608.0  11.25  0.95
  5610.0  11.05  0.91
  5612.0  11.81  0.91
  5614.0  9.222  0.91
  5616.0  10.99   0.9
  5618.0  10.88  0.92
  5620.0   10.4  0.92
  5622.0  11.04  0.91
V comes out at 3.4 angstrom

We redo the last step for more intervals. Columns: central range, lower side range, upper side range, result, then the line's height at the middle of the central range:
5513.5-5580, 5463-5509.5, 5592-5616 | 4.87 angstrom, 9.41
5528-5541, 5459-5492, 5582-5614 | 1.68 angstrom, 9.19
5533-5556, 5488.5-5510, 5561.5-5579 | 1.77 angstrom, 9.11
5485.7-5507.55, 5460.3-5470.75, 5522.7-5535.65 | 0.74 angstrom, 7.51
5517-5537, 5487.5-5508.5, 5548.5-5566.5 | 0.28 angstrom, 8.16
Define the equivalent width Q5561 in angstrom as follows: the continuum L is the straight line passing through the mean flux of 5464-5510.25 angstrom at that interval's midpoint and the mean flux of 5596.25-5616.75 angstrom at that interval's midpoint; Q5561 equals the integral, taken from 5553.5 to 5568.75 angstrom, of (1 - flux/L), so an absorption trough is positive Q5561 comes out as 1.3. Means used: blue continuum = 7.24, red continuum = 11.6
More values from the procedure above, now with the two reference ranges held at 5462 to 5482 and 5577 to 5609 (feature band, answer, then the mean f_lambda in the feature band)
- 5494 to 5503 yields 0.9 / 7.11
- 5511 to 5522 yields 1.1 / 7.63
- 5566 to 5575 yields 0.0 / 10.3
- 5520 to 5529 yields 0.7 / 8.12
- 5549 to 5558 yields 0.8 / 8.82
